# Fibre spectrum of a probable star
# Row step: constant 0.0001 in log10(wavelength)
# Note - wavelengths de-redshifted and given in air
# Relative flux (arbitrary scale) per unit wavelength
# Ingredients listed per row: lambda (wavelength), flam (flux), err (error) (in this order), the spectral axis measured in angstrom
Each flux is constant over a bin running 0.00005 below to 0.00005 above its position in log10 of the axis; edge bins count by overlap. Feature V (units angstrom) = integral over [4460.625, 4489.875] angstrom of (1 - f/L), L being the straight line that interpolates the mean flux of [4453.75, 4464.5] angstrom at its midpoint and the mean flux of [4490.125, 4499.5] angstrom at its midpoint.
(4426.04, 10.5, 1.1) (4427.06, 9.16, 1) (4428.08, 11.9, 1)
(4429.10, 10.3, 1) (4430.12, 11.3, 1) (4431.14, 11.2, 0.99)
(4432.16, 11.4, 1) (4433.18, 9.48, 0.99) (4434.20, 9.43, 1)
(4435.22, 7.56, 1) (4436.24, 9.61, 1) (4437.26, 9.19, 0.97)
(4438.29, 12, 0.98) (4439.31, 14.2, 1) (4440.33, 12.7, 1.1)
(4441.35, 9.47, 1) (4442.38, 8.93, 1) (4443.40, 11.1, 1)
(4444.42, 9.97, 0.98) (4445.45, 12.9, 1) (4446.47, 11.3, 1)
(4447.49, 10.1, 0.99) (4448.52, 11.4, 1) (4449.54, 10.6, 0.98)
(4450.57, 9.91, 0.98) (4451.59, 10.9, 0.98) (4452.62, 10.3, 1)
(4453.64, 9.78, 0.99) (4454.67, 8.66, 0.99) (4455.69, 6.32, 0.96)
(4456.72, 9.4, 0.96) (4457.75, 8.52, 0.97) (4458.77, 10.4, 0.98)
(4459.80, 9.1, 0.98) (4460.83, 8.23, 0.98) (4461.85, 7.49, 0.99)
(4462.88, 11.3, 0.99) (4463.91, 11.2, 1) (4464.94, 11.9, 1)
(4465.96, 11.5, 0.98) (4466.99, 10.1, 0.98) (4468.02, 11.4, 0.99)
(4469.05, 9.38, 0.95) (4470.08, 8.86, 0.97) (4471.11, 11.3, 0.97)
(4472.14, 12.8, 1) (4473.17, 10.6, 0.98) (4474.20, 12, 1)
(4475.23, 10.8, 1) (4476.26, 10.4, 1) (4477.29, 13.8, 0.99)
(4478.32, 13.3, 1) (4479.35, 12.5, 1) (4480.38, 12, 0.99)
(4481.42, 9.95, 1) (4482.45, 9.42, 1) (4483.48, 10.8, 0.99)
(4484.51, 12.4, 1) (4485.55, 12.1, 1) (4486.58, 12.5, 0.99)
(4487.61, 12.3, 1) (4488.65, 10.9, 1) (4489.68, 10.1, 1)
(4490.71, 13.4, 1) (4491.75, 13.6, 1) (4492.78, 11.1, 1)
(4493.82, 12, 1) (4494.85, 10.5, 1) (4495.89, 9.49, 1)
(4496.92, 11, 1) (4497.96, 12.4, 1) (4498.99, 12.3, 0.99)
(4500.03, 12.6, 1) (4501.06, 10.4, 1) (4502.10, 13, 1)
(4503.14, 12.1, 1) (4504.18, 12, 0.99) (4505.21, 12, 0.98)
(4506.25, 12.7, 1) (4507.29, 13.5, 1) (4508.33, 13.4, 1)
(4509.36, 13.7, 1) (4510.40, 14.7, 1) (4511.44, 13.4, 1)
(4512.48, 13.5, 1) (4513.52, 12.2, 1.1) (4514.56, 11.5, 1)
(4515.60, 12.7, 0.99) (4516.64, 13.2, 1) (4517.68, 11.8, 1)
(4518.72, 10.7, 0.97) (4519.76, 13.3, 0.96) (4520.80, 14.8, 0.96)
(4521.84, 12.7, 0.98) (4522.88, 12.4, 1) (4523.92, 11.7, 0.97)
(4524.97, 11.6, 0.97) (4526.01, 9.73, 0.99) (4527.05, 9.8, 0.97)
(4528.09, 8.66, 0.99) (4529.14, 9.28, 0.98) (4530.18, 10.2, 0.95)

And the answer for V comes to -2.4 angstrom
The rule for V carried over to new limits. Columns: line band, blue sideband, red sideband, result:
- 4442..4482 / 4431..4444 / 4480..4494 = 1.8 angstrom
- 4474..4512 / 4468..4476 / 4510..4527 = -1.5 angstrom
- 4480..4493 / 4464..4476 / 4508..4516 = 0.3 angstrom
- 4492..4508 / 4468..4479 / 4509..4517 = 0.9 angstrom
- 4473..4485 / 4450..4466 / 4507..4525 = -0.8 angstrom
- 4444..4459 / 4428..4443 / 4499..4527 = 1.2 angstrom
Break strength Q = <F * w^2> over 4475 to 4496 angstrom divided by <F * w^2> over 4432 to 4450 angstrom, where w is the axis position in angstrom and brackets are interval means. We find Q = 1.1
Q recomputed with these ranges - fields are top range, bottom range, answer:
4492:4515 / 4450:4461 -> 1.35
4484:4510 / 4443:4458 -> 1.22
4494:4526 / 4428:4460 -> 1.24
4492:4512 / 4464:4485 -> 1.10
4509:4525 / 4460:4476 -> 1.24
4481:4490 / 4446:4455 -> 1.10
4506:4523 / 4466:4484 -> 1.18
